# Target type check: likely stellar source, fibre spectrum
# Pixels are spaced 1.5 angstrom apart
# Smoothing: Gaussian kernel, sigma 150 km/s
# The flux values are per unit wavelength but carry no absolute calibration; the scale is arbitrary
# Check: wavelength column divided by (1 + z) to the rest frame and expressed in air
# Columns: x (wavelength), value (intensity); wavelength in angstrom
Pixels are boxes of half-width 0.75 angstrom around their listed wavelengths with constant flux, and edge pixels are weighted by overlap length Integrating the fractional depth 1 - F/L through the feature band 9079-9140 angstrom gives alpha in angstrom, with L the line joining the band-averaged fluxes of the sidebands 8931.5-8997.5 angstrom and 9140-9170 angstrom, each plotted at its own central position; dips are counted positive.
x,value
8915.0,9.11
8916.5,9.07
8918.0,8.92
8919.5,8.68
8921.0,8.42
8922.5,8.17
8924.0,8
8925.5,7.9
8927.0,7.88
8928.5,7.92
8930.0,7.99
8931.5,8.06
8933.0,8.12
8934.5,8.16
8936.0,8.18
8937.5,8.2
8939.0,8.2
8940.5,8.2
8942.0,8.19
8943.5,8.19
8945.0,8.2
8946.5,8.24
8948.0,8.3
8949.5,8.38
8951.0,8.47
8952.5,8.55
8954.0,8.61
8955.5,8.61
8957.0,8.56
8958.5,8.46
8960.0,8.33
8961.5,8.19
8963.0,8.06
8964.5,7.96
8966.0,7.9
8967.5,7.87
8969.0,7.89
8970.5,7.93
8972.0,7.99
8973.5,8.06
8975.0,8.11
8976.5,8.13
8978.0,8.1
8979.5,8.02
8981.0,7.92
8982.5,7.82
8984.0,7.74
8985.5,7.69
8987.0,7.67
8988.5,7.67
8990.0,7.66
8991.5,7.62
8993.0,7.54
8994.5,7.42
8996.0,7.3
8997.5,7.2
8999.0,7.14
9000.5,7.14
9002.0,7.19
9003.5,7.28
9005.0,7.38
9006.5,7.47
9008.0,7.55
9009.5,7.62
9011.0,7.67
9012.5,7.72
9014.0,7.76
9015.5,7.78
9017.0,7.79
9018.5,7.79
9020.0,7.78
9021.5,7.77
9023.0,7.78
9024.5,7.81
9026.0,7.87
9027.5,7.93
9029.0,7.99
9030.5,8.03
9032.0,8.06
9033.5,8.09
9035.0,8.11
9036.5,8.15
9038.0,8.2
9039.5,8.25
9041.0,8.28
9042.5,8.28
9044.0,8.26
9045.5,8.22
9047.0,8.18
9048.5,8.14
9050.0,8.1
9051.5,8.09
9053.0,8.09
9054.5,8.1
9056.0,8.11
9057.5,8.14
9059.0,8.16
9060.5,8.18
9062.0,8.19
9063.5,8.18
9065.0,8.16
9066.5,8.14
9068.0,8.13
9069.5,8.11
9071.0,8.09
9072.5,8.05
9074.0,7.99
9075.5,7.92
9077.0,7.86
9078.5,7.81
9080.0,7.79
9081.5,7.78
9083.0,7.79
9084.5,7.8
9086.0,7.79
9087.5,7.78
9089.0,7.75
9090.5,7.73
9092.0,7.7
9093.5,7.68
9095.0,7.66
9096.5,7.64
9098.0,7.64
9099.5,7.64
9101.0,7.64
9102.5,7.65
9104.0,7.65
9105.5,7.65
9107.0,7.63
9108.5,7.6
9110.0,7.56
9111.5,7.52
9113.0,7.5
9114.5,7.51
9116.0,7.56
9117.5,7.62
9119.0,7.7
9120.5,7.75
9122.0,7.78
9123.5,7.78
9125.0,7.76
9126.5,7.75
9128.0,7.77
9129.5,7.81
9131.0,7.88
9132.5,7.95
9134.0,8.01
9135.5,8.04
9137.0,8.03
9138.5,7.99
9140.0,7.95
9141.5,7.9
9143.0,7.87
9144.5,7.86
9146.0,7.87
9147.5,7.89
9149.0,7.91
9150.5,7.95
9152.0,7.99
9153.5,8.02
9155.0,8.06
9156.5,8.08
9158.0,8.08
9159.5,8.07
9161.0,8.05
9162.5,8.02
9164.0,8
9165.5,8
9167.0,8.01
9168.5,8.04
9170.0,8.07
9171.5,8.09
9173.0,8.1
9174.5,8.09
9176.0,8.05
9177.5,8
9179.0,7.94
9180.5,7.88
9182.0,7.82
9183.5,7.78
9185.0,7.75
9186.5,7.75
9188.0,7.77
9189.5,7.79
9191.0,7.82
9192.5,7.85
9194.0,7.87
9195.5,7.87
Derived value 2.0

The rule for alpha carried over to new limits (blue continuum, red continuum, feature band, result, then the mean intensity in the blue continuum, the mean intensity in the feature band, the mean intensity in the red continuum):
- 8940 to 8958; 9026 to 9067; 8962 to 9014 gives 3.7 angstrom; 8.38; 7.69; 8.14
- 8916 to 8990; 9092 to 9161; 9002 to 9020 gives 1.0 angstrom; 8.15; 7.61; 7.8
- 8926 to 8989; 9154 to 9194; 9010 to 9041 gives 0.5 angstrom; 8.11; 7.92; 7.96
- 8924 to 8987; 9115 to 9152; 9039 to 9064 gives -0.6 angstrom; 8.12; 8.17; 7.85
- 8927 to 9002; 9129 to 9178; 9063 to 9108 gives 0.9 angstrom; 7.99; 7.82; 7.99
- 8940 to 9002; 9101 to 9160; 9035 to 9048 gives -0.5 angstrom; 7.97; 8.22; 7.82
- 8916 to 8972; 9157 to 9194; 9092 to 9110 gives 0.9 angstrom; 8.24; 7.64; 7.95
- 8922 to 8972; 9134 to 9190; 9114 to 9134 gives 0.6 angstrom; 8.18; 7.75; 7.96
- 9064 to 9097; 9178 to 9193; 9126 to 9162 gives -0.5 angstrom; 7.87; 7.95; 7.82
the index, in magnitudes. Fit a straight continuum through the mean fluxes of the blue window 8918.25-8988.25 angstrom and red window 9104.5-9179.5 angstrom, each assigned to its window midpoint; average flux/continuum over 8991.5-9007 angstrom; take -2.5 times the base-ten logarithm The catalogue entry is 0.11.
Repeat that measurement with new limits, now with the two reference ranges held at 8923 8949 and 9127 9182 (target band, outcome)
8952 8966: -0.03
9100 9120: 0.06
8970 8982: 0.01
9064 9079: 0.00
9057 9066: -0.02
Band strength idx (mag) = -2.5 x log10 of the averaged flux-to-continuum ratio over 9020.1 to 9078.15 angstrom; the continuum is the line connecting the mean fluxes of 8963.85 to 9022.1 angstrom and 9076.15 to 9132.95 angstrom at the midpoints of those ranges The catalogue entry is -0.052 mag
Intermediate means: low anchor 7.69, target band 8.08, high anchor 7.71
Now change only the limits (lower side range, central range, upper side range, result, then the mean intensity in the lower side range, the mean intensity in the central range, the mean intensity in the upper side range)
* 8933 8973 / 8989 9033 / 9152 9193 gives 0.07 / 8.22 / 7.62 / 7.96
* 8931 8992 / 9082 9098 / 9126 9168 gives 0.04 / 8.1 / 7.73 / 7.96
